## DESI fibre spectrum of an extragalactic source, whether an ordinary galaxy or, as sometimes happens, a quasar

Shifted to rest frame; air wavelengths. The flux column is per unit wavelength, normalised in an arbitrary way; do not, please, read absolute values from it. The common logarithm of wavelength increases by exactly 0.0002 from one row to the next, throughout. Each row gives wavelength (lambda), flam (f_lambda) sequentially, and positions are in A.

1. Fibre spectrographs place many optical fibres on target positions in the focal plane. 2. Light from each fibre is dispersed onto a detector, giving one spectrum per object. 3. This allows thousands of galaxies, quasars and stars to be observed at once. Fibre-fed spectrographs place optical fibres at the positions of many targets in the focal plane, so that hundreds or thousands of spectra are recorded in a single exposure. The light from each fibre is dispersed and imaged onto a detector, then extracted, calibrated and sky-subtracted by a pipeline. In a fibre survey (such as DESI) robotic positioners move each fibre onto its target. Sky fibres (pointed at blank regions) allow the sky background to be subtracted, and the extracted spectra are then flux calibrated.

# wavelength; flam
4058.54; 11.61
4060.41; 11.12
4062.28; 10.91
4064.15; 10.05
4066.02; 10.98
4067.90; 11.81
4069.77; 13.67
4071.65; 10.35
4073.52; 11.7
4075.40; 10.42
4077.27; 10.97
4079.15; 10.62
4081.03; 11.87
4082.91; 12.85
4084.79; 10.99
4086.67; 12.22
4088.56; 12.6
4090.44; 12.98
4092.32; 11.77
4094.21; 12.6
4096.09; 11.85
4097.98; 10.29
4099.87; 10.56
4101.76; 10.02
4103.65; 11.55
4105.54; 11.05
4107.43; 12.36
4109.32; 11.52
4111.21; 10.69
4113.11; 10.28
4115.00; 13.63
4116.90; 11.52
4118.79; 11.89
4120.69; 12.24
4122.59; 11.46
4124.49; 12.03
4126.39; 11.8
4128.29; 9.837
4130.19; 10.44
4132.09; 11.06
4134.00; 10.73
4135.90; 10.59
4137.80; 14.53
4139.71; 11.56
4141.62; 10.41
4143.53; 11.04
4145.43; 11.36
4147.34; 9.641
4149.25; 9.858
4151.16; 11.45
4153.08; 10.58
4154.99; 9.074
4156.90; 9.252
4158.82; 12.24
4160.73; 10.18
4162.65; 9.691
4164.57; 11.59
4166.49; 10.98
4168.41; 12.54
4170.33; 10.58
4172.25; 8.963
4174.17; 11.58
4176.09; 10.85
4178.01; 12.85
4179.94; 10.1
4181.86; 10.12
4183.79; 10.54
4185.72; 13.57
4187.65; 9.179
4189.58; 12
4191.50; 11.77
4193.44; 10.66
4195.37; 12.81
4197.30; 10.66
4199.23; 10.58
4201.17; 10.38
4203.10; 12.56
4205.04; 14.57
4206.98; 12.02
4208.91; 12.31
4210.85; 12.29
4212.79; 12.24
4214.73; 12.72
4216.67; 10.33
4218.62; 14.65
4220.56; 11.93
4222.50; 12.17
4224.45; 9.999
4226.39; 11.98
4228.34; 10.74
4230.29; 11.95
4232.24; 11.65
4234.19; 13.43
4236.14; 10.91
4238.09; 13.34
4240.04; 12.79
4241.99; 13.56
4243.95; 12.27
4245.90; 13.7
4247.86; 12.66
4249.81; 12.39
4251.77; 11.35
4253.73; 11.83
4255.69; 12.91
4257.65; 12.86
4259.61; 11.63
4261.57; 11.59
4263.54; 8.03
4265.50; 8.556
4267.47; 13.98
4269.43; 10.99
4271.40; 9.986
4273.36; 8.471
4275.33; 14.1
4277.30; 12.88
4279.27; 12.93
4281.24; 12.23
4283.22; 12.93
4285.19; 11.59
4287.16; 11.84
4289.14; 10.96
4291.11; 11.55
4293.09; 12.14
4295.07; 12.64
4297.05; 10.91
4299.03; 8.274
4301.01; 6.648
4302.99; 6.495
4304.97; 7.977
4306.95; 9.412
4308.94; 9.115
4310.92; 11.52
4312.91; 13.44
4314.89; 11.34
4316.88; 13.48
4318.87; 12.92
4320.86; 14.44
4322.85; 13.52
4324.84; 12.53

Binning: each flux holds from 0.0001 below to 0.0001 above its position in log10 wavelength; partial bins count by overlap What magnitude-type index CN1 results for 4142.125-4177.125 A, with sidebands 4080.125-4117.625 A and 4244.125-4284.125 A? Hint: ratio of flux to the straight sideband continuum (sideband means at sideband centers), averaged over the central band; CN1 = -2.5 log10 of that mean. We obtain 0.10 mag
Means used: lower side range 11.7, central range 10.6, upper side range 11.8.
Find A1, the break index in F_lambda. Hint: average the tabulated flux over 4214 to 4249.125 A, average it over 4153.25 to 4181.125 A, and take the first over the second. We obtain 1.14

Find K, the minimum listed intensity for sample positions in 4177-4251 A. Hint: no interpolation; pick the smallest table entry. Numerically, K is 9.179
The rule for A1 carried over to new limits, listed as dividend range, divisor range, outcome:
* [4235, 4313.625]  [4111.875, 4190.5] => 1.02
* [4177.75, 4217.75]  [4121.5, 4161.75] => 1.06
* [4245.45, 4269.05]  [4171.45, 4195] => 1.06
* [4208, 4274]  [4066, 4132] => 1.03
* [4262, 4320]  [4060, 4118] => 0.95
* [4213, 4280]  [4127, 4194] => 1.09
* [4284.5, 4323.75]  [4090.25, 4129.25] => 0.96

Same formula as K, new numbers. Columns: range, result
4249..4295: 8.03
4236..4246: 10.91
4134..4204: 8.963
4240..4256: 11.35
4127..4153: 9.641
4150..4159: 9.074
